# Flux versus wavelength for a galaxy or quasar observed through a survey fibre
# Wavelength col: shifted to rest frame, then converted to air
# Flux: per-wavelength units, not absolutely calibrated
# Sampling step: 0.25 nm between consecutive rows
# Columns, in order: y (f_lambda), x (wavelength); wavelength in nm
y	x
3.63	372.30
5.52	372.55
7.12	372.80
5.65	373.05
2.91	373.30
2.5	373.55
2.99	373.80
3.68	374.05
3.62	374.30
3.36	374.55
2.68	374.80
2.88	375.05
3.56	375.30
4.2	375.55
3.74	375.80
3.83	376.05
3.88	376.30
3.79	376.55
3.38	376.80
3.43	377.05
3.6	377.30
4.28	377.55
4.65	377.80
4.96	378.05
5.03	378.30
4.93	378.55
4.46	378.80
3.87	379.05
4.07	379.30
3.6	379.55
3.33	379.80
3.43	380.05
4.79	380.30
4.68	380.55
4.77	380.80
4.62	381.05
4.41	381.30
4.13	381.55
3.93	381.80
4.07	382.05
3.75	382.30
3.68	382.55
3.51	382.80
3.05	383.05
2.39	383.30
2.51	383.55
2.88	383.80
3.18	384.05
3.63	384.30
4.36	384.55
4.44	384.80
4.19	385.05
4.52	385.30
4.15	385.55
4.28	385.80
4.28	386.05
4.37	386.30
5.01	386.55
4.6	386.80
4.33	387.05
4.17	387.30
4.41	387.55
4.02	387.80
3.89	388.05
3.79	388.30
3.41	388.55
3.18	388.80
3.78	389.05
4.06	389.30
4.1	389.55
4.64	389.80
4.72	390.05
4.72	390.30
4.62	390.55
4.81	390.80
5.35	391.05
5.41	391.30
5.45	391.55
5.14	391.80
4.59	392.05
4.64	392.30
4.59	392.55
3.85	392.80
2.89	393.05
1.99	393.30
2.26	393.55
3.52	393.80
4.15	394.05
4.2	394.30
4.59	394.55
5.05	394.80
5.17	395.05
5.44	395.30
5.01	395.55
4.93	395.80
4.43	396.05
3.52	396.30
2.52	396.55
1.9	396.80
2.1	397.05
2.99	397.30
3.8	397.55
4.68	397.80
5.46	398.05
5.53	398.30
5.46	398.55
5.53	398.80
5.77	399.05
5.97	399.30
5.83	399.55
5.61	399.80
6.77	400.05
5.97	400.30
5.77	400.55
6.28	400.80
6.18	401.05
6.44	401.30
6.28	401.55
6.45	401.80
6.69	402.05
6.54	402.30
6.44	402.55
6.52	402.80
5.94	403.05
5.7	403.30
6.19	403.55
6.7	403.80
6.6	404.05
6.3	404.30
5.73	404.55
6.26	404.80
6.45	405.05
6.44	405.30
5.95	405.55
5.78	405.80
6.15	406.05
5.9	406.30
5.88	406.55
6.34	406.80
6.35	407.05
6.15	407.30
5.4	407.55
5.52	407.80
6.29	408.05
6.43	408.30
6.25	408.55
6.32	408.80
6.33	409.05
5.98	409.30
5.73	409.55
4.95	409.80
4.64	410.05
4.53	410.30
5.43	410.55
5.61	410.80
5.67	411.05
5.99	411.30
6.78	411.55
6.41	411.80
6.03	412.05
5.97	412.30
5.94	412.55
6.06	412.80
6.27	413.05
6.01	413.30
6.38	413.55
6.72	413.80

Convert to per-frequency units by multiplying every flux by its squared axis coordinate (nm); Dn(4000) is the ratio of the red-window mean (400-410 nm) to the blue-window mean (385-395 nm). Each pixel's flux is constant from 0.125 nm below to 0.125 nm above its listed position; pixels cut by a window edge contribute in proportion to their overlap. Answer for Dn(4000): 1.6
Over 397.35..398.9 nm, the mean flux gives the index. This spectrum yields 4.97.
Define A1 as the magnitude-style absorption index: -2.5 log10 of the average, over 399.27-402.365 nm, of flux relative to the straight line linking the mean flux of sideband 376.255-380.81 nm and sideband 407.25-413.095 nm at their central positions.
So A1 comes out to -0.16 mag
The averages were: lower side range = 4.14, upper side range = 5.85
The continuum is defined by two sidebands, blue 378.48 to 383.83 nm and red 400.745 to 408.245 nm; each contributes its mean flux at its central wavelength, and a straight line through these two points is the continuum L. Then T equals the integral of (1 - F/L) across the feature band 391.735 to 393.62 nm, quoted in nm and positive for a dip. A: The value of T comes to 0.474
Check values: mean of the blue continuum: 3.86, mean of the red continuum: 6.2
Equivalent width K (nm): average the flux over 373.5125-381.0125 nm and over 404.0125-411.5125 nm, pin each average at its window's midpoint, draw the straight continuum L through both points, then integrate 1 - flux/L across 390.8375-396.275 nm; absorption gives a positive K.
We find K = 0.62 nm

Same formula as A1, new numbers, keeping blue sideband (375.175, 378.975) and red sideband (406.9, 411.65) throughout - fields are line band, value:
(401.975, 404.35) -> -0.160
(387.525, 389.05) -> 0.247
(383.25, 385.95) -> 0.208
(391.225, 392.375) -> -0.036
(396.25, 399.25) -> 0.243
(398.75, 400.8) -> -0.122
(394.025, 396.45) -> 0.094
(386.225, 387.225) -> 0.012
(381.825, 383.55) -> 0.289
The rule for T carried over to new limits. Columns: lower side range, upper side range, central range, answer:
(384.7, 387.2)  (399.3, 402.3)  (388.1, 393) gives 0.54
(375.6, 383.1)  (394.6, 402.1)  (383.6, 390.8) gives 0.59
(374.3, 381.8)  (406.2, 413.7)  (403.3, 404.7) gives -0.17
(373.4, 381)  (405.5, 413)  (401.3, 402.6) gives -0.25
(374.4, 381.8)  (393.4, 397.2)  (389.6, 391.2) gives -0.35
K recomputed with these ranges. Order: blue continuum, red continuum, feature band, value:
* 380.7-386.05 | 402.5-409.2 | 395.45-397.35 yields 0.641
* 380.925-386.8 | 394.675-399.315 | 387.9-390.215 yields 0.087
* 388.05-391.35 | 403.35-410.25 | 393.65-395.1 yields 0.125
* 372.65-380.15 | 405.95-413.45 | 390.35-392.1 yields -0.091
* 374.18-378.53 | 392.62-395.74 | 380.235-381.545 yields -0.238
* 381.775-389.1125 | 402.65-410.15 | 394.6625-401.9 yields 0.228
